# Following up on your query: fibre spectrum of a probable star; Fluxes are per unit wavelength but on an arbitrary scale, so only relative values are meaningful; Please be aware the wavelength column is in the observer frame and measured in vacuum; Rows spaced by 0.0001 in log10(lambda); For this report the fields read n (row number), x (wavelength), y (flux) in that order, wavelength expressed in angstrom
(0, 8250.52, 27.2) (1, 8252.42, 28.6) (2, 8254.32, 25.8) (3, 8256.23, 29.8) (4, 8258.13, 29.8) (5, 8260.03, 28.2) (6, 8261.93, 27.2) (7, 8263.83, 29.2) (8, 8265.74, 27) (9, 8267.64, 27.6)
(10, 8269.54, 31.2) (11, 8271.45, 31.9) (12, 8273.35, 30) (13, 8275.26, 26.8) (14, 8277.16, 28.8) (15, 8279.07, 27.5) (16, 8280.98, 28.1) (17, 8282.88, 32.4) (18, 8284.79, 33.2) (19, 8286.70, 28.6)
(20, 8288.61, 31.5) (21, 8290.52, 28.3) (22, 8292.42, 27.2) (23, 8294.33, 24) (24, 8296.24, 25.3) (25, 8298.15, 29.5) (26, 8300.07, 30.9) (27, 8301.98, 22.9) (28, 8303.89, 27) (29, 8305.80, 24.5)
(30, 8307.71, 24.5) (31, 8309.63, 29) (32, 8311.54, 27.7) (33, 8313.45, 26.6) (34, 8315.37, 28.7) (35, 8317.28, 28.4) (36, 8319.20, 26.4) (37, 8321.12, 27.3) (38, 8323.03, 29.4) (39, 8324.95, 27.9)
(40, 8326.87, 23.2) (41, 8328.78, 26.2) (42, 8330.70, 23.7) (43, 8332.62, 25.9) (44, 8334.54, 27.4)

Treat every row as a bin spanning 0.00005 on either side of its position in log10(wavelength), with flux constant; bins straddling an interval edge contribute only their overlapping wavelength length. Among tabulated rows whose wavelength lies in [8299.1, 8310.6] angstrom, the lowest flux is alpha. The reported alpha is 22.9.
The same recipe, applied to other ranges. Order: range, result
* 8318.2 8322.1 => 26.4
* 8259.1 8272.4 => 27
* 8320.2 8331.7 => 23.2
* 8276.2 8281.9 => 27.5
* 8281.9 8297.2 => 24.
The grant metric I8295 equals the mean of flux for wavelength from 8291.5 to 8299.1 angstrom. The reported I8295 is 26.5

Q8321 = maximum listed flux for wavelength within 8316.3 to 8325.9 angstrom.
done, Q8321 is 29.4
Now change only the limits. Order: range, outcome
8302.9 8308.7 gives 27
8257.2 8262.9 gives 29.8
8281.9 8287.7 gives 33.2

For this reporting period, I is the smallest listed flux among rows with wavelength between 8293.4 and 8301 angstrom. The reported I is 24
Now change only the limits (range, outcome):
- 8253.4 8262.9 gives 25.8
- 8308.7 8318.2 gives 26.6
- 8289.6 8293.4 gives 27.2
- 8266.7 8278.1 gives 26.8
